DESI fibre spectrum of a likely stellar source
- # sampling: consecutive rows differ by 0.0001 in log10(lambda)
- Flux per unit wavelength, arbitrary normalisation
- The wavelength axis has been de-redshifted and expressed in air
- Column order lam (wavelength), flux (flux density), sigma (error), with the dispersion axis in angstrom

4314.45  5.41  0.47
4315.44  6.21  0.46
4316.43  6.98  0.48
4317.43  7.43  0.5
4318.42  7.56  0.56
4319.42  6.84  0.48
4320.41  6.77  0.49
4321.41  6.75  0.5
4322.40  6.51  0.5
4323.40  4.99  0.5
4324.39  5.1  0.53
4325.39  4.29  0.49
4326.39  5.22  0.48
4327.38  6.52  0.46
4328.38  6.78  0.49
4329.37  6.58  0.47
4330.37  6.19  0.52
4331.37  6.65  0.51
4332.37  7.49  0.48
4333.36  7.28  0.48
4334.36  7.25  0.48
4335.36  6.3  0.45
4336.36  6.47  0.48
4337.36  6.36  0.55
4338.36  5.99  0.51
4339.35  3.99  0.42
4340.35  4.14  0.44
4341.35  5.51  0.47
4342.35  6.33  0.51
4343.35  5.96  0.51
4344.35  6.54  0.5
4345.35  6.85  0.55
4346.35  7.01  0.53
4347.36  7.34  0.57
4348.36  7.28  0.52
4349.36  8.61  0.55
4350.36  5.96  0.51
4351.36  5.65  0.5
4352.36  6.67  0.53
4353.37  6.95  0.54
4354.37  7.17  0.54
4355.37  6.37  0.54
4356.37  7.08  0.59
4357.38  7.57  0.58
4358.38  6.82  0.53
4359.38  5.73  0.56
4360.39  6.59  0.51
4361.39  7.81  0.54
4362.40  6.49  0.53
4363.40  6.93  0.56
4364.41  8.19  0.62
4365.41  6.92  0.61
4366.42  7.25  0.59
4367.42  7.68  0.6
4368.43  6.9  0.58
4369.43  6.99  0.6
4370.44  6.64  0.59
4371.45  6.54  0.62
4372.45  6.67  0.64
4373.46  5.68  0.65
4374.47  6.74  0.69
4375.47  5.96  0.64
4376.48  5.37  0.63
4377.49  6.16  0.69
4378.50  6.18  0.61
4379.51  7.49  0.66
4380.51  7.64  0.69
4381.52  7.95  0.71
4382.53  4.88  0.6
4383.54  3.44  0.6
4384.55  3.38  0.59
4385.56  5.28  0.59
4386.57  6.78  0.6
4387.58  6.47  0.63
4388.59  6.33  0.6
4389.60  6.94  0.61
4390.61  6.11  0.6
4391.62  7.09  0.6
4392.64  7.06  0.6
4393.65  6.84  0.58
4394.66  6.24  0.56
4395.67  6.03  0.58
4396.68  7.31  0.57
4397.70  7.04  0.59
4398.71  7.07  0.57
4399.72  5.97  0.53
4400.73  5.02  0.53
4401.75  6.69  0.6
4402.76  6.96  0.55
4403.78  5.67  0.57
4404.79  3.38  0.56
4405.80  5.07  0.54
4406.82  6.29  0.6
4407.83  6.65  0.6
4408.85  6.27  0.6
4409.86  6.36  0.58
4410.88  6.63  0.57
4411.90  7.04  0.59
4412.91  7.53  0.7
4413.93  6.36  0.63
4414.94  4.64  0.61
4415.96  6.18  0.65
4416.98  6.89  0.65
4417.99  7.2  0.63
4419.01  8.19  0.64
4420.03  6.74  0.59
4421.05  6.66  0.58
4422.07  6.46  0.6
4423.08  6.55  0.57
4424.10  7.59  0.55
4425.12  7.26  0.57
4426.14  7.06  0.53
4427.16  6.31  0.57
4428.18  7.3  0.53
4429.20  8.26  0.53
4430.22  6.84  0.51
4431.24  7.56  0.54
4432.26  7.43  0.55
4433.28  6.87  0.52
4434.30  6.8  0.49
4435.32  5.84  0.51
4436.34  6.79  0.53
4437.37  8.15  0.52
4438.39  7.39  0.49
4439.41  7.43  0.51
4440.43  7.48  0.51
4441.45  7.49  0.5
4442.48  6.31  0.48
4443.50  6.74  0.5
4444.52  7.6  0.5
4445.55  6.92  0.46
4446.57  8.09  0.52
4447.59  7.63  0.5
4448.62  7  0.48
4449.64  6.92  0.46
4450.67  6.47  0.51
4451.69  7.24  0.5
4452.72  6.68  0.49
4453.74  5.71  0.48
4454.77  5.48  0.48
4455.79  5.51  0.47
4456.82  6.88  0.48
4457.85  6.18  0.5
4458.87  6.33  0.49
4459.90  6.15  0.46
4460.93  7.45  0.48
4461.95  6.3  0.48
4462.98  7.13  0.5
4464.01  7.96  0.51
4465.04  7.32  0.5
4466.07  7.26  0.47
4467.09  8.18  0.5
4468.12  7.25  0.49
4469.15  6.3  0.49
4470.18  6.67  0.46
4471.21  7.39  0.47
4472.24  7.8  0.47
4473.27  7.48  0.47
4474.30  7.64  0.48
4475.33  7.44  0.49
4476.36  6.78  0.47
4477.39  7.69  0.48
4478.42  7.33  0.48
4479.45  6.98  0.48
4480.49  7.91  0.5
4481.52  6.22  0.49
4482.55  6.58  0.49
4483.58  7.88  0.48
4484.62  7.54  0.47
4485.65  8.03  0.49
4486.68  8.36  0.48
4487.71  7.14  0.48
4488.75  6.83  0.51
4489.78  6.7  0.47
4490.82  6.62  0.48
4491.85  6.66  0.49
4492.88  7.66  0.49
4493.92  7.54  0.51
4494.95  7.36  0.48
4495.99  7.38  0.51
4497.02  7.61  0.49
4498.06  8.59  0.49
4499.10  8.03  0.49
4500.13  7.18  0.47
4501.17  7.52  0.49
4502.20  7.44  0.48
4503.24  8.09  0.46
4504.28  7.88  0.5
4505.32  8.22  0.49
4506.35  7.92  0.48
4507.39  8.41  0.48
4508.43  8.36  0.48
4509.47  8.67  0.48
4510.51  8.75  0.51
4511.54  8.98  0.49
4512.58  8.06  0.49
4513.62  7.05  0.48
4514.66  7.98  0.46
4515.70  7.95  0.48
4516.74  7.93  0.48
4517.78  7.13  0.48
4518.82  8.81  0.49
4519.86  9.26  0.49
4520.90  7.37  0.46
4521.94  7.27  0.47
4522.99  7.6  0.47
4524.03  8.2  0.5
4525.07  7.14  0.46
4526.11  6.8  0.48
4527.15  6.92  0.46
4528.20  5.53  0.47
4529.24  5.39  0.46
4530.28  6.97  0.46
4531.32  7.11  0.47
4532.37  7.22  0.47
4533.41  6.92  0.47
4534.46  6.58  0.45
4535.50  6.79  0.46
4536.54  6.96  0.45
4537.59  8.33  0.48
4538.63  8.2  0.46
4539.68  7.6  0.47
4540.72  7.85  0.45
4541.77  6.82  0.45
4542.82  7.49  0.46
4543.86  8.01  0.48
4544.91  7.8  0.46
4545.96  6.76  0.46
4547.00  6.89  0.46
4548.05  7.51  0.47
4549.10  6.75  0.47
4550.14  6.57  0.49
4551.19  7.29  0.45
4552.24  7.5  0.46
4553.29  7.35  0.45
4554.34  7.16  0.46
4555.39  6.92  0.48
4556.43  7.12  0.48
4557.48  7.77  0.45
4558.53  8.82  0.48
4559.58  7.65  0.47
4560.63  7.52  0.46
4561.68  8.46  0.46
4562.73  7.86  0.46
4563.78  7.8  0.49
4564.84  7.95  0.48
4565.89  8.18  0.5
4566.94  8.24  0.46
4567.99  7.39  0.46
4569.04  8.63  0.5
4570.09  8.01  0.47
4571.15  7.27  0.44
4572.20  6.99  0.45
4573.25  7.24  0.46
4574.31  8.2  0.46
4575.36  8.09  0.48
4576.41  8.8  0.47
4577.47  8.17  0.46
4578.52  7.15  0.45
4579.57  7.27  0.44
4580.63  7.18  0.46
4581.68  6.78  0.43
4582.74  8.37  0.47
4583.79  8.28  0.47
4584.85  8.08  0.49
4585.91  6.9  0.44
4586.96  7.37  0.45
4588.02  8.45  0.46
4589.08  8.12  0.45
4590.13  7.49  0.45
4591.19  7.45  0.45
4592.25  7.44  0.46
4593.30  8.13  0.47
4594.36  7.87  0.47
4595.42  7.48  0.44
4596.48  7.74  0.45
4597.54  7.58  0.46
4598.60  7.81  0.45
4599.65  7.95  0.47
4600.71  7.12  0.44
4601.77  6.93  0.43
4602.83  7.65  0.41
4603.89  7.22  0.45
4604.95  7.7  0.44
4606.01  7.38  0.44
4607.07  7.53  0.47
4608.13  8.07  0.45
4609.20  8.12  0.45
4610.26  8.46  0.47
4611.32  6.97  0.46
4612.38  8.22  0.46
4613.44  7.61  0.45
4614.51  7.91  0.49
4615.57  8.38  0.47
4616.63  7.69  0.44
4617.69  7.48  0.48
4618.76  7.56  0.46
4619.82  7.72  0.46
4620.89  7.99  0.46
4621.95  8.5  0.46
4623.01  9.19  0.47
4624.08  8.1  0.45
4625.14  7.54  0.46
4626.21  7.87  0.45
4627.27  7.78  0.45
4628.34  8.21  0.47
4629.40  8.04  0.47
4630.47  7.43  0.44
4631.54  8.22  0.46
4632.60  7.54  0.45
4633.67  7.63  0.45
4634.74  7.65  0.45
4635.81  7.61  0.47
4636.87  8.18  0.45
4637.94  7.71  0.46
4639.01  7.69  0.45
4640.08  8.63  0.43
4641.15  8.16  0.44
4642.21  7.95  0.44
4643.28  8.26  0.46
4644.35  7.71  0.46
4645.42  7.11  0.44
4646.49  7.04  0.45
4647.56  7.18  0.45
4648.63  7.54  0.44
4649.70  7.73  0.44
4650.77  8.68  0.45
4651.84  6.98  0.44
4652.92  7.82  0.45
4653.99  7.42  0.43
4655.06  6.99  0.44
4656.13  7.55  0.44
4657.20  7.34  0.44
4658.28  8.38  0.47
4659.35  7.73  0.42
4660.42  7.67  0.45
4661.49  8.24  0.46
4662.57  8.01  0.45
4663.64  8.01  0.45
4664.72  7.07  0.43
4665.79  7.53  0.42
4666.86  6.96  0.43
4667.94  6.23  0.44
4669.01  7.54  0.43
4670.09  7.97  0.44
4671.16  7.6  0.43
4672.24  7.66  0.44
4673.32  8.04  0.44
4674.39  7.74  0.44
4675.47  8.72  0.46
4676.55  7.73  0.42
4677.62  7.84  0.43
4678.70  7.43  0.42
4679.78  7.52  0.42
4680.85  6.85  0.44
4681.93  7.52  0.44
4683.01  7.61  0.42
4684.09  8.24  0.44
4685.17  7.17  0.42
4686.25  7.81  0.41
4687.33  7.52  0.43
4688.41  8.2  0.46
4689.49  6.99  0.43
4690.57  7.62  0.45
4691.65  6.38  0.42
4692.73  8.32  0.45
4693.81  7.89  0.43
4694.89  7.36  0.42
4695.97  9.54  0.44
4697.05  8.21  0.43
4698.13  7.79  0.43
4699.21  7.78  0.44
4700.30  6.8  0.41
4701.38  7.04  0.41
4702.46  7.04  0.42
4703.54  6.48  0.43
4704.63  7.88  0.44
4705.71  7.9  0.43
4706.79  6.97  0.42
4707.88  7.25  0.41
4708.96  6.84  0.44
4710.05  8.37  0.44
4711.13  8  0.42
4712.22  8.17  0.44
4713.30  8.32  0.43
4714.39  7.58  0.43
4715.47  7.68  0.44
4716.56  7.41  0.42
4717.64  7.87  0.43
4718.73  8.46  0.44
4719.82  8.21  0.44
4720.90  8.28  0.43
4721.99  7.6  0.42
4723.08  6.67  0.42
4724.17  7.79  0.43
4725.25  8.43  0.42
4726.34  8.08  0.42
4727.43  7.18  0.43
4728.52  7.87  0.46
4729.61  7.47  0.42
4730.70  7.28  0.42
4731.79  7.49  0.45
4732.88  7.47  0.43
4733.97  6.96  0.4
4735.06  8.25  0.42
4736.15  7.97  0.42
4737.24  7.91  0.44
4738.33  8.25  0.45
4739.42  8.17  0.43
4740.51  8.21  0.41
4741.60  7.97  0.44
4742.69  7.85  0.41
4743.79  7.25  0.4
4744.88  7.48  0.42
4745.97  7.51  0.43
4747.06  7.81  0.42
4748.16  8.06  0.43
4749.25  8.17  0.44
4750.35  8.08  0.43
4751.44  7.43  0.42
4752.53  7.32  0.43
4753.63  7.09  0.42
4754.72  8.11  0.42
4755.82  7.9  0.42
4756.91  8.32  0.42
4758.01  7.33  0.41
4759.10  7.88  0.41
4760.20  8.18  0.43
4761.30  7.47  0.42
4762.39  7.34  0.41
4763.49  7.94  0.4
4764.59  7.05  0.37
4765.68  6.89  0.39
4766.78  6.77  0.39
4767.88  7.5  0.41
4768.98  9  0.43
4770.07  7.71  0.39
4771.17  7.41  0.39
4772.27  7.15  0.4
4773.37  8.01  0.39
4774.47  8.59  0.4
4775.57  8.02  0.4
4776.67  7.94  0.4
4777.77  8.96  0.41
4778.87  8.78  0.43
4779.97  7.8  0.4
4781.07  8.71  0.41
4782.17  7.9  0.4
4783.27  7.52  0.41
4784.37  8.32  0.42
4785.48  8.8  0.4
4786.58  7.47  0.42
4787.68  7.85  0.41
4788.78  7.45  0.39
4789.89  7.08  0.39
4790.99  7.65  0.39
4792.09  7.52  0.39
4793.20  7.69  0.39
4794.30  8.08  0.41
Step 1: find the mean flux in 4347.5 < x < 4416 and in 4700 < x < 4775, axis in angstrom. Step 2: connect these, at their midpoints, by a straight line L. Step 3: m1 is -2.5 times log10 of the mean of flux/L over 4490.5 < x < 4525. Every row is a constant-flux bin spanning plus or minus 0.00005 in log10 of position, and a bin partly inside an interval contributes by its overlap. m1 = -0.14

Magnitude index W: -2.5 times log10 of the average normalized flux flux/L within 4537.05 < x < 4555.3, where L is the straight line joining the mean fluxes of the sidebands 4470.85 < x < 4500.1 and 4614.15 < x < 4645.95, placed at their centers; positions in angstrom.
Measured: 0.032 mag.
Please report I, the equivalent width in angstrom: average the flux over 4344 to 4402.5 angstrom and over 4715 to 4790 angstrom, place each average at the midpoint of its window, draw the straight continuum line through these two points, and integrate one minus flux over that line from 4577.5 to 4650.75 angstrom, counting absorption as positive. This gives -3.9 angstrom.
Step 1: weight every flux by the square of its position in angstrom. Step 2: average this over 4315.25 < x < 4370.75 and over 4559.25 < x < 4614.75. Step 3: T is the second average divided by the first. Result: 1.3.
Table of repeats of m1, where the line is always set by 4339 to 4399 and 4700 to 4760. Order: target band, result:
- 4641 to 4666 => -0.031 mag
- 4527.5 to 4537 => 0.070 mag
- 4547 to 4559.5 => -0.032 mag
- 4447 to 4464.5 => 0.024 mag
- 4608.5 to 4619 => -0.076 mag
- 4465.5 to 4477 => -0.069 mag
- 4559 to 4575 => -0.096 mag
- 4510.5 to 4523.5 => -0.143 mag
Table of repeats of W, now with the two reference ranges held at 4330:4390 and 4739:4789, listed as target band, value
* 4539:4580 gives -0.067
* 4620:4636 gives -0.080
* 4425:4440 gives -0.065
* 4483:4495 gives -0.066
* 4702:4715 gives 0.012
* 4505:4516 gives -0.175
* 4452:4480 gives -0.014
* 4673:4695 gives -0.010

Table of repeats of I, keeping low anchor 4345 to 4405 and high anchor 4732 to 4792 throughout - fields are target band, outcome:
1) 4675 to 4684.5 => -0.20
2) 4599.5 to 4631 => -2.05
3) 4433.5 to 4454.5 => -0.76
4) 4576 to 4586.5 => -0.68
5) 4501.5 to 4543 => -3.40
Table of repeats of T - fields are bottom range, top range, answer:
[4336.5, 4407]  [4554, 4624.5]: 1.34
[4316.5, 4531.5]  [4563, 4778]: 1.25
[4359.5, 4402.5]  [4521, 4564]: 1.21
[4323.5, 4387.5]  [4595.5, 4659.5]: 1.37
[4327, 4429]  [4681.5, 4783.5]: 1.39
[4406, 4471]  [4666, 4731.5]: 1.24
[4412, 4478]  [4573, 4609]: 1.17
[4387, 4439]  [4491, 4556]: 1.18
